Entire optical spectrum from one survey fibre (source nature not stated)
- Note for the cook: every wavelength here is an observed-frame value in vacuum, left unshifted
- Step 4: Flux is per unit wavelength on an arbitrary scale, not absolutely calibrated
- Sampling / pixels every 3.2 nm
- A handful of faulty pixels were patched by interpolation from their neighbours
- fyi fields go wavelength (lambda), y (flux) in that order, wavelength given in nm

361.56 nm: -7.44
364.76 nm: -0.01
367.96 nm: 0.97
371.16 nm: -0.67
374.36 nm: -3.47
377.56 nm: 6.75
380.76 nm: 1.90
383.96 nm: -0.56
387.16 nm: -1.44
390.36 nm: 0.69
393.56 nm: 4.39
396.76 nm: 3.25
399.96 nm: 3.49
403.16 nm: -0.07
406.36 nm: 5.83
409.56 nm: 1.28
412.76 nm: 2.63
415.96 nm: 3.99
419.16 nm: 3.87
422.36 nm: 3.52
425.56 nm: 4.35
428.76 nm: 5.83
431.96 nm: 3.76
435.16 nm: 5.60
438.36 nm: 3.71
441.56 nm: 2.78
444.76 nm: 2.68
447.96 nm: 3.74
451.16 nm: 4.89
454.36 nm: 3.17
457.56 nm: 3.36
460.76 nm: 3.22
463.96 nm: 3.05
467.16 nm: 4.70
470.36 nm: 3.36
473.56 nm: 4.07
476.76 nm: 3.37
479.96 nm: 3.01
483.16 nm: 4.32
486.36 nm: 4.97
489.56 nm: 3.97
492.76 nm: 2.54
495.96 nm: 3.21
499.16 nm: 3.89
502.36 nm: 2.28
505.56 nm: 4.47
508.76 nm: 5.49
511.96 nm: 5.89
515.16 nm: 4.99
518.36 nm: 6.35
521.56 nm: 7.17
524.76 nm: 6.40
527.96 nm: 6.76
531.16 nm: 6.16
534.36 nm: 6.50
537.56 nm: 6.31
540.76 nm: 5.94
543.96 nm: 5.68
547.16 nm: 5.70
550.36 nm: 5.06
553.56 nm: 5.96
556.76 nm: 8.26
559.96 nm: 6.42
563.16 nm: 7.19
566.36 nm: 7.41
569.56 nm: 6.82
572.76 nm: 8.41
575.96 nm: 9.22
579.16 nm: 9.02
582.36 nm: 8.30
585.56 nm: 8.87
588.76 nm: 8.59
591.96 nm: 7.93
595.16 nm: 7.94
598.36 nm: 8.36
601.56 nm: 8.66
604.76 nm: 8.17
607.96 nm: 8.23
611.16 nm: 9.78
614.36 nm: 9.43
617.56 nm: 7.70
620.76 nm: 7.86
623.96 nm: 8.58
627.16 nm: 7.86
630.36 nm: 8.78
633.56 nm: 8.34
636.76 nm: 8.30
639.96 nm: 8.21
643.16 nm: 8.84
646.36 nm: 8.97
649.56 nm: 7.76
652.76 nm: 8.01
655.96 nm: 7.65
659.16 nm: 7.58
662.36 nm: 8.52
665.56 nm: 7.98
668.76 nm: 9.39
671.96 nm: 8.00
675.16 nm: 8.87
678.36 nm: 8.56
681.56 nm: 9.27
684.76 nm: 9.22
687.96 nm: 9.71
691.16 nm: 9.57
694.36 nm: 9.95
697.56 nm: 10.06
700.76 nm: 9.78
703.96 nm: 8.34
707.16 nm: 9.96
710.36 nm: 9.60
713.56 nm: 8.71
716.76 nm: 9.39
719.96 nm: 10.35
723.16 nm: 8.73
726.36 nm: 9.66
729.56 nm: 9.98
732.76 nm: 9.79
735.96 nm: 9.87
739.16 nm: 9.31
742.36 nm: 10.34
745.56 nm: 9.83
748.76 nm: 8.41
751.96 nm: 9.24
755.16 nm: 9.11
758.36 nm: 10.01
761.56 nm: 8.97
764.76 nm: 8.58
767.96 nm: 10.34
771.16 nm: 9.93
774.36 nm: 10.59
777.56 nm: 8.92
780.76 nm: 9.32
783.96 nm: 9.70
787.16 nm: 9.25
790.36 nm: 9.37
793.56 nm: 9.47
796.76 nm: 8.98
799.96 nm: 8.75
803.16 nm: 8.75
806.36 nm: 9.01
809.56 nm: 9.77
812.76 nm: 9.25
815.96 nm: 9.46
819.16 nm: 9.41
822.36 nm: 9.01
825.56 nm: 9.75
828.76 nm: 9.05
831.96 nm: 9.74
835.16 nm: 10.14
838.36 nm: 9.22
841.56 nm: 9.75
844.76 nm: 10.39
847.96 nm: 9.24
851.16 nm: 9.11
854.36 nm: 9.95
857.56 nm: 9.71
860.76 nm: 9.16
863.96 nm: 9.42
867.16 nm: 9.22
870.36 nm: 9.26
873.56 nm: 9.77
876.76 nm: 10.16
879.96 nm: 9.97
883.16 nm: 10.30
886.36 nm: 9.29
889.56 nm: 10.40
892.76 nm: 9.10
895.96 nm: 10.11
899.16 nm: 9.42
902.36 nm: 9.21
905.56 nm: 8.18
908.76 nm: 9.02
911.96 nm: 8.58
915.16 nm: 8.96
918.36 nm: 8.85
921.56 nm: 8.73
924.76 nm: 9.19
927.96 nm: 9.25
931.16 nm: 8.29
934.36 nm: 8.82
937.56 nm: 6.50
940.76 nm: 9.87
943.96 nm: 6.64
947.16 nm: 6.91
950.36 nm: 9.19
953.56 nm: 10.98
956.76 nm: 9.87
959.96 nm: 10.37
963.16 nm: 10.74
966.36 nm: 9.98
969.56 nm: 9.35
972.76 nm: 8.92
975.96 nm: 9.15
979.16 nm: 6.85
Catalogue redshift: 0.28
